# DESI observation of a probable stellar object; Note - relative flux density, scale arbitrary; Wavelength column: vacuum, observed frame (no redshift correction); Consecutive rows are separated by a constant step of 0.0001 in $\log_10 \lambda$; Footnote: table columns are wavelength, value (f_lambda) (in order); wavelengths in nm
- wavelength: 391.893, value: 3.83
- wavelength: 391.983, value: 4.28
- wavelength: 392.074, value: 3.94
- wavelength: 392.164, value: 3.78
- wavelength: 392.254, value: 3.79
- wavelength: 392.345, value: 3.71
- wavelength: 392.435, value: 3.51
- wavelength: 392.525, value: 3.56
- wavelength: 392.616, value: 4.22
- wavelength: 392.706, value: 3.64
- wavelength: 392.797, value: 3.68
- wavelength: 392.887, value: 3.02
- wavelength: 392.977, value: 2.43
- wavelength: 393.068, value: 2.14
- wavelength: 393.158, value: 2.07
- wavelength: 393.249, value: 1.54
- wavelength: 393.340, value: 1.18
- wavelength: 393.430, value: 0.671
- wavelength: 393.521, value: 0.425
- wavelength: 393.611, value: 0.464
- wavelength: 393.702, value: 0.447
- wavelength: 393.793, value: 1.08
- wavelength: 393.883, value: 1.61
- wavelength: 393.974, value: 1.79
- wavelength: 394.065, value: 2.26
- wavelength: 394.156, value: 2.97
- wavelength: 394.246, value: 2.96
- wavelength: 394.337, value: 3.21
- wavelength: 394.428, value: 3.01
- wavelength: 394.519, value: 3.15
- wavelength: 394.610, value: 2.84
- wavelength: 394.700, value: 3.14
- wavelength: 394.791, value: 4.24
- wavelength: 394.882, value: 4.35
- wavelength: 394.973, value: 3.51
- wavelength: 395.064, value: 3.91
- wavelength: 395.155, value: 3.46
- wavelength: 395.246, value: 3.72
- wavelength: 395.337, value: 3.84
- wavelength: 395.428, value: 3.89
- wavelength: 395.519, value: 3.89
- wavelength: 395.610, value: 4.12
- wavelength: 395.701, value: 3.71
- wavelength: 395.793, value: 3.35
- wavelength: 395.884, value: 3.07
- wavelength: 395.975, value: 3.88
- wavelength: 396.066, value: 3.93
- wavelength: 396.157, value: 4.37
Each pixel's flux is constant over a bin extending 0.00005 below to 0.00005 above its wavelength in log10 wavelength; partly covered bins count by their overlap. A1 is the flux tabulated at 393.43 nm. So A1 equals 0.671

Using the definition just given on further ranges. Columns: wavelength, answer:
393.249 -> 1.54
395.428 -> 3.89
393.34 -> 1.18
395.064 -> 3.91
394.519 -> 3.15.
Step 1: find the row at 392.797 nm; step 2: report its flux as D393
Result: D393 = 3.68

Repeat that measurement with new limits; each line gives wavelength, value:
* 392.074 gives 3.94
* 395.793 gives 3.35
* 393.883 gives 1.61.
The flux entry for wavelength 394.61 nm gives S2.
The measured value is 2.84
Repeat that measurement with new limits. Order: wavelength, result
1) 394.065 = 2.26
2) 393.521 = 0.425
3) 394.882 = 4.35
